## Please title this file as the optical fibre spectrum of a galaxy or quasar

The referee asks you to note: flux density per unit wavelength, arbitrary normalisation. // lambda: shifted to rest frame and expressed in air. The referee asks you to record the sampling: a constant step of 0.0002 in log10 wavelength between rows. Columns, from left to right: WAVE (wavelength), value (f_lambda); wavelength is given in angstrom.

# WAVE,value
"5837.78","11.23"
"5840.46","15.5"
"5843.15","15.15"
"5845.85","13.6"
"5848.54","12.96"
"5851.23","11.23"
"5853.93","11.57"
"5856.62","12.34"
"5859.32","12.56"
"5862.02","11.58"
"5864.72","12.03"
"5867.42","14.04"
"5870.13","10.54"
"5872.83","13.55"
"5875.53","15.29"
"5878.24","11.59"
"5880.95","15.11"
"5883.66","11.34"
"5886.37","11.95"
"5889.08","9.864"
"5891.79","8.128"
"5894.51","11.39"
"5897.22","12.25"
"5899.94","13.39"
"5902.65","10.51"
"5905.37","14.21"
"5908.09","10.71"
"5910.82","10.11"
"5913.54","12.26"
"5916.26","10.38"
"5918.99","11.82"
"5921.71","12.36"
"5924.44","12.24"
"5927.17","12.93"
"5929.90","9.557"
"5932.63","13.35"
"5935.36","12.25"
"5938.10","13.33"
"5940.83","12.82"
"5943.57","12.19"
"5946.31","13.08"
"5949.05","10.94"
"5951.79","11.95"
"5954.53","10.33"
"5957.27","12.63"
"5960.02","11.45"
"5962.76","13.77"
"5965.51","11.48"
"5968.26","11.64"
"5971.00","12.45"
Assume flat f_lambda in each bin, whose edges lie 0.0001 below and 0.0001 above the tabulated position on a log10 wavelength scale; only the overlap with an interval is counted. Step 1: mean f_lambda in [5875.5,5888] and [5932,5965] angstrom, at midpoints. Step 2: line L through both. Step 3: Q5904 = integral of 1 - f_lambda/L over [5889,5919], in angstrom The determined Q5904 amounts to 3.1 angstrom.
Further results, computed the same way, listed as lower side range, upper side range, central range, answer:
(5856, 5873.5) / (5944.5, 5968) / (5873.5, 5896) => 0.7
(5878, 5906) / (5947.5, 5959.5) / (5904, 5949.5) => -1.8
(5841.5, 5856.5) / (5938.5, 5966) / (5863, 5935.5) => 3.3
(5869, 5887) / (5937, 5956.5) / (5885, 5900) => 2.0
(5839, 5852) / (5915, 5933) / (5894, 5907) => 0.0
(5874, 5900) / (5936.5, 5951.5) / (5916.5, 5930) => 0.4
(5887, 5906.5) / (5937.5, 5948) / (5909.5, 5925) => 0.7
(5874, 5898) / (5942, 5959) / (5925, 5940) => -0.6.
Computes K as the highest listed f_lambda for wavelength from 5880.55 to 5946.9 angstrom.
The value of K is 15.11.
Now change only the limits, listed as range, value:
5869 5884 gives 15.29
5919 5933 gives 13.35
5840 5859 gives 15.5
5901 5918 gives 14.21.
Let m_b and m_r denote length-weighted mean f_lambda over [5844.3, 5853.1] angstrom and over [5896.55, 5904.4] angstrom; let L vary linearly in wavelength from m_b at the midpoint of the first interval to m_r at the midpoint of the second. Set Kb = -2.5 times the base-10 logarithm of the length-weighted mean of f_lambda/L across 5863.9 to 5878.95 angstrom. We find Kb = -0.05 mag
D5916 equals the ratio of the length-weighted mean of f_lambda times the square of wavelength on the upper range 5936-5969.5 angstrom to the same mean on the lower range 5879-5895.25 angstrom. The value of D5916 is 1.1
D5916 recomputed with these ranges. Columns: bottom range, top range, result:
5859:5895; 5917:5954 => 1.03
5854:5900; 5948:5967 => 1.00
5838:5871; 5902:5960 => 0.96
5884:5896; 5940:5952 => 1.19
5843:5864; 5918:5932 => 0.98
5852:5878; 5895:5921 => 0.95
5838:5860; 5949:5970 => 0.94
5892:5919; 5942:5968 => 1.05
